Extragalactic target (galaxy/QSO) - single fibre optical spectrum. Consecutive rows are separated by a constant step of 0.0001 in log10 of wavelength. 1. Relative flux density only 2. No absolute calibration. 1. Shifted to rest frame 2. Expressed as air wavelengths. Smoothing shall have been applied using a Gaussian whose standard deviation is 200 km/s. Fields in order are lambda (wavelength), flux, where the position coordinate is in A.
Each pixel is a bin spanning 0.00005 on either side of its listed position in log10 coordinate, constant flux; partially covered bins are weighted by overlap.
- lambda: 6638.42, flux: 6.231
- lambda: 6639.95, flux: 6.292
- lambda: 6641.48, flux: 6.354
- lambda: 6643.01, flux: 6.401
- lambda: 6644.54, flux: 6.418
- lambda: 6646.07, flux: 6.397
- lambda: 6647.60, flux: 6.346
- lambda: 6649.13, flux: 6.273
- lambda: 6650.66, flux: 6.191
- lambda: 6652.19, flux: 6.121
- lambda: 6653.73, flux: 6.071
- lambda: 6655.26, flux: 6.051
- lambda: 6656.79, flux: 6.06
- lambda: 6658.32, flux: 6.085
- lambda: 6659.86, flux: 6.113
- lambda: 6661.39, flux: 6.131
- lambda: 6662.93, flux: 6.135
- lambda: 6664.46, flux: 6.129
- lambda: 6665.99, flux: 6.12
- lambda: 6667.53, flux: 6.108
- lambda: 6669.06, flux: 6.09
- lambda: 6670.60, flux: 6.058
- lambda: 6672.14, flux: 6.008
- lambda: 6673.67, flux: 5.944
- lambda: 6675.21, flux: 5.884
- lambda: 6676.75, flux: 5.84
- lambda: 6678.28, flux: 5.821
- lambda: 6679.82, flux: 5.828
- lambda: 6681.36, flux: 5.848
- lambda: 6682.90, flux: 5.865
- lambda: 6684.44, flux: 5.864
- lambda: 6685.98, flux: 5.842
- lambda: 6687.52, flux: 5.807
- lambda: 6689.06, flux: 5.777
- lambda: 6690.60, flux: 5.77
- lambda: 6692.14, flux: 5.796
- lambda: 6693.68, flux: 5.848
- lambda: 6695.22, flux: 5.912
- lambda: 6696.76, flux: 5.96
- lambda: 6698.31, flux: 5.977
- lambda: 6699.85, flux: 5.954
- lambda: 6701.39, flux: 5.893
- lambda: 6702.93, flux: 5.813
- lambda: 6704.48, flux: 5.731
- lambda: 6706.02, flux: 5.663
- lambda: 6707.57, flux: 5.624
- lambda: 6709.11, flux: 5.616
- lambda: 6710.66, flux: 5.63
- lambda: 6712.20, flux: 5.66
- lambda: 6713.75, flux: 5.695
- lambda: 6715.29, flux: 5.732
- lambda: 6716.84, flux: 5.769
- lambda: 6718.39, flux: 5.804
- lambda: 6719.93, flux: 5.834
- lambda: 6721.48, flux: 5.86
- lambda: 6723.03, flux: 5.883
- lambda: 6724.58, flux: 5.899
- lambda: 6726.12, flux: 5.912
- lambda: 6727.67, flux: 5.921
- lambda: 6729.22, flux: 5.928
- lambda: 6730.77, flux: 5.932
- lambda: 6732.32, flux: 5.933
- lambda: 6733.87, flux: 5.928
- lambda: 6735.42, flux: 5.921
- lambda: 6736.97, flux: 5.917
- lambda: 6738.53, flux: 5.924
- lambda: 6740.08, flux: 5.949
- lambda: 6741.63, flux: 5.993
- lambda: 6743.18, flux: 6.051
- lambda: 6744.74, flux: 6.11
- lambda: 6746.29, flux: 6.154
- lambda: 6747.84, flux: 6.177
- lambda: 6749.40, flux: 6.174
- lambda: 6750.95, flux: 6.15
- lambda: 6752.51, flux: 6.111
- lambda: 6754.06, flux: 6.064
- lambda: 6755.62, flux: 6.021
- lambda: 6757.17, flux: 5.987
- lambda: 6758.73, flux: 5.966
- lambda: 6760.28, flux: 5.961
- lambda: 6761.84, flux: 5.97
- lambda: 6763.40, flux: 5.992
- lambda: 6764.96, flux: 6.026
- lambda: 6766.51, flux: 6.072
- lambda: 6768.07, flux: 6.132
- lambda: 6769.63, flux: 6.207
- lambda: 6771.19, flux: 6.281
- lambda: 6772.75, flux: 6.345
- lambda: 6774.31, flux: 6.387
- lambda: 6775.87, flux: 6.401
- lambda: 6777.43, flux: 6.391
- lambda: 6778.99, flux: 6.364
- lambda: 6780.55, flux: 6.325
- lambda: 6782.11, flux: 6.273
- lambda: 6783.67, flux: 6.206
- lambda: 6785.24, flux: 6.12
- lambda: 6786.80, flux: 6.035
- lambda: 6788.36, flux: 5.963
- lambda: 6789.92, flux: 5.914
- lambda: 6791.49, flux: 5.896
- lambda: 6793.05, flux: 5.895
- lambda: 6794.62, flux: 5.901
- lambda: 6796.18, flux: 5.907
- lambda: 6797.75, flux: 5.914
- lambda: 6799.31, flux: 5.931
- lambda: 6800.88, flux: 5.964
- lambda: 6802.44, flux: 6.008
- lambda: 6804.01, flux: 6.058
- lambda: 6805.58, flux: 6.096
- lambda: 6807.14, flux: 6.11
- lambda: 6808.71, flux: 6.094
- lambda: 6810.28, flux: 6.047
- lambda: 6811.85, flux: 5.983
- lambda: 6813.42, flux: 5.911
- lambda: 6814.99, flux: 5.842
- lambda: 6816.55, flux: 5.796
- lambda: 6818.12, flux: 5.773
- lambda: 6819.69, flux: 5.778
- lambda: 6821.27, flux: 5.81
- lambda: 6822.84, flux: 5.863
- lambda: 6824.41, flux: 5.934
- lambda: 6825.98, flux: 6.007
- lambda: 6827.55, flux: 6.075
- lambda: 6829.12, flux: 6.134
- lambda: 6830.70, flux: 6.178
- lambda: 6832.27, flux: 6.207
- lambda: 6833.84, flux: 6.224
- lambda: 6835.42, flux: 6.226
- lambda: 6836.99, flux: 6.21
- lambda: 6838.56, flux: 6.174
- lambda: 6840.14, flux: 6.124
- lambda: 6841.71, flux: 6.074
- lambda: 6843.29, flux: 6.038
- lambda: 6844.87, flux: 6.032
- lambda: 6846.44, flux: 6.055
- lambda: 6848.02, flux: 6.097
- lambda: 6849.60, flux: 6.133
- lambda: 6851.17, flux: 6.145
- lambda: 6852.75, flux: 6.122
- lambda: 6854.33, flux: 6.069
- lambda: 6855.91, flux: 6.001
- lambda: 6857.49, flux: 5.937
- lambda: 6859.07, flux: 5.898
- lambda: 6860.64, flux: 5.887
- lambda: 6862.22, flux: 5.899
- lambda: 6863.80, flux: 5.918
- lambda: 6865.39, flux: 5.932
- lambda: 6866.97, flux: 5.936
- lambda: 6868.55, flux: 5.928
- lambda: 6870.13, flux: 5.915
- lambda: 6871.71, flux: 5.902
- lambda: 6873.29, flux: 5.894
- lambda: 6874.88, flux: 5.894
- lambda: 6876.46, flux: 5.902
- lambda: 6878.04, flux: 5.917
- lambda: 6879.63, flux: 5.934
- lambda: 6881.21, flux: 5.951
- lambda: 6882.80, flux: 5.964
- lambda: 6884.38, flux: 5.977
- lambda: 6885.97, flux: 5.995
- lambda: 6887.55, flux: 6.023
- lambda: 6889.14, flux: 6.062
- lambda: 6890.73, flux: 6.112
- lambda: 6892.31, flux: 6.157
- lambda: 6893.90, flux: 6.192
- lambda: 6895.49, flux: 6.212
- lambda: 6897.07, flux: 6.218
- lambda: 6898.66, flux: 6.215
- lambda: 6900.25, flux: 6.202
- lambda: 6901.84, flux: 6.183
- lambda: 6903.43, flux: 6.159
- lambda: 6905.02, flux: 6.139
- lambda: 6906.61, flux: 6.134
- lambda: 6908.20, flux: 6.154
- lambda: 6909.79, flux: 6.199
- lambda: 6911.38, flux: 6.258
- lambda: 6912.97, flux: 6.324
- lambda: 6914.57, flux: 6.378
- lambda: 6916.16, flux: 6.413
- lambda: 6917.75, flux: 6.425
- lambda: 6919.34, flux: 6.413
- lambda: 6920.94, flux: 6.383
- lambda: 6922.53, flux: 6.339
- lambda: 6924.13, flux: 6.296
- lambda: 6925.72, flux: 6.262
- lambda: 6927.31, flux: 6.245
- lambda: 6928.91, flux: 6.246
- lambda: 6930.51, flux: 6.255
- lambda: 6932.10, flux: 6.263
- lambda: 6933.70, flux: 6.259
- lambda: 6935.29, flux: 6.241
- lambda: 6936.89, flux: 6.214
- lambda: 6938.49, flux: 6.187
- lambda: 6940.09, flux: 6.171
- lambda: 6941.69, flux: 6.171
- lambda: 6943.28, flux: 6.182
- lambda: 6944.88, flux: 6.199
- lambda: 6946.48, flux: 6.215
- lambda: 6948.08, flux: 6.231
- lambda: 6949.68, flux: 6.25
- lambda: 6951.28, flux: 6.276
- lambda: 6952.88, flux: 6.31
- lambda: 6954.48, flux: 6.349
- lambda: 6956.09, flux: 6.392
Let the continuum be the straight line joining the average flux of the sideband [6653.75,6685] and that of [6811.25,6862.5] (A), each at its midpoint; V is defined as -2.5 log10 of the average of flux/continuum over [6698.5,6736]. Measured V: 0.03 mag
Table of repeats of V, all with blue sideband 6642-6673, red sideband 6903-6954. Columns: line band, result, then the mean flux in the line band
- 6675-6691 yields 0.06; 5.83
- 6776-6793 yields 0.01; 6.15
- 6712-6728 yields 0.07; 5.82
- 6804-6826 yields 0.05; 5.93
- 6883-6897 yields 0.03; 6.1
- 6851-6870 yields 0.05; 5.96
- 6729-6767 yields 0.03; 6.02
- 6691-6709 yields 0.06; 5.83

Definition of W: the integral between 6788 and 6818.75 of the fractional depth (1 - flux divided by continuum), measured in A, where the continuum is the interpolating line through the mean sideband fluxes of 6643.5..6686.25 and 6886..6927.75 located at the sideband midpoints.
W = 1.0 A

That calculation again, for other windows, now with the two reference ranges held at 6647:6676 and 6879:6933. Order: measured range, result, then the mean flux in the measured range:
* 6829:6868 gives 0.70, 6.06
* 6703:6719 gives 1.10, 5.69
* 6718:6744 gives 0.88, 5.92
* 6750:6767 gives 0.30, 6.03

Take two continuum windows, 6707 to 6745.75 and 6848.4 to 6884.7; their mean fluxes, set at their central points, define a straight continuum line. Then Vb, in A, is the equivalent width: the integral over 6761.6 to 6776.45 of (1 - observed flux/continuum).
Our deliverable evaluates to -0.7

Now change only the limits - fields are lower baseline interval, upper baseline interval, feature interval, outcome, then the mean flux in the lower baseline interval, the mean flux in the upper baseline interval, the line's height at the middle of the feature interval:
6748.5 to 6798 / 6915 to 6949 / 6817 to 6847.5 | 0.6 A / 6.11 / 6.27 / 6.17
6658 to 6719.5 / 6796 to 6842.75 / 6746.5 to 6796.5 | -1.3 A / 5.88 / 6.02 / 5.97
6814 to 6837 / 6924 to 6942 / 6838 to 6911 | 0.7 A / 6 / 6.23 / 6.1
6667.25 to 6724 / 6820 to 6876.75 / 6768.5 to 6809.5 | -1.2 A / 5.84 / 6.02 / 5.95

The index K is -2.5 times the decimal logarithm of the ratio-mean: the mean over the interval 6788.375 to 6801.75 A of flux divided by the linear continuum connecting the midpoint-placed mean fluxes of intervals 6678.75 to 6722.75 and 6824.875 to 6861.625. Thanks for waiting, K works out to 0.01 mag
